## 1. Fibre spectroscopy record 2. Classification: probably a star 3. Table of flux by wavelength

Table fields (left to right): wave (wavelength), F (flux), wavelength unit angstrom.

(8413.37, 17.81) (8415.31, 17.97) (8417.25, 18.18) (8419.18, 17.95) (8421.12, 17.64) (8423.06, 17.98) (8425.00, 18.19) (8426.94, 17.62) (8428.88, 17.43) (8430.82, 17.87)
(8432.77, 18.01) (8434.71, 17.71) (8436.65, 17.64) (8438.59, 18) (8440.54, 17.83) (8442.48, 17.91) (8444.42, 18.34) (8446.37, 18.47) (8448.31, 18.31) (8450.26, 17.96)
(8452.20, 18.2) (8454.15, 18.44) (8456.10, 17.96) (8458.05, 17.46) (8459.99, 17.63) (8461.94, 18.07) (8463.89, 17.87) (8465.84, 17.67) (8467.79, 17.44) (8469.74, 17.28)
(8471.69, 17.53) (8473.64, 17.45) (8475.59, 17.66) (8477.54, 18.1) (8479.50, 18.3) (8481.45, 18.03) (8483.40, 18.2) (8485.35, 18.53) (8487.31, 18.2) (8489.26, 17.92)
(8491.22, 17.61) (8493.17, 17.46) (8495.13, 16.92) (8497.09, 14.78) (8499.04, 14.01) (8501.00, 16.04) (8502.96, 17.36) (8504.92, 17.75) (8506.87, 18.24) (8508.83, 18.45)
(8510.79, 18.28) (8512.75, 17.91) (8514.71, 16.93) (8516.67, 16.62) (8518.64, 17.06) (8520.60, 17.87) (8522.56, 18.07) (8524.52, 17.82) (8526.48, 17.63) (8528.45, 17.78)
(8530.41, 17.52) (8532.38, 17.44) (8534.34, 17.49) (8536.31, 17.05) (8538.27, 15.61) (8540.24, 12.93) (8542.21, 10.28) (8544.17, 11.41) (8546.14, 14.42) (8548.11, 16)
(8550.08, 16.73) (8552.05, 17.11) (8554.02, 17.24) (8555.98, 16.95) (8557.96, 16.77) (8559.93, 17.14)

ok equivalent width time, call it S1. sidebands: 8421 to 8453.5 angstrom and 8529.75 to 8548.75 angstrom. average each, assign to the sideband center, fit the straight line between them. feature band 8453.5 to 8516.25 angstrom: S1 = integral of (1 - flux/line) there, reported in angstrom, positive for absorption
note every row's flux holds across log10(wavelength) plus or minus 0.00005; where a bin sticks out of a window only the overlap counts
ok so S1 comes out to -3.8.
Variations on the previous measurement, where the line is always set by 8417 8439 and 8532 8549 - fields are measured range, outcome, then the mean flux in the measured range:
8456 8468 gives -0.61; 17.7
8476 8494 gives -2.01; 18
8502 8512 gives -1.56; 18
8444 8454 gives -0.59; 18.3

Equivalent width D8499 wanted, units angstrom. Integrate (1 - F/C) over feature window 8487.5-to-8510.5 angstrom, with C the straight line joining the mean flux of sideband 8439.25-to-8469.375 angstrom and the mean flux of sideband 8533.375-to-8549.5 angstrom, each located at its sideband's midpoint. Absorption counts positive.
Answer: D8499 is -1.3 angstrom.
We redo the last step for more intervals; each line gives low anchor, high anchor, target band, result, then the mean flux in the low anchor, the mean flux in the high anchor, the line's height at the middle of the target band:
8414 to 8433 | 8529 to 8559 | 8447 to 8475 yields -1.00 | 17.9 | 15.7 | 17.2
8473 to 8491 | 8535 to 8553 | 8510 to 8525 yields -1.36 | 18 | 14.7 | 16.1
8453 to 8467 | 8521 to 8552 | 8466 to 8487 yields -0.49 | 17.9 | 16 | 17.4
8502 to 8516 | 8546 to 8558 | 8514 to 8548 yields 2.18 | 17.8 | 16.6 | 17.2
